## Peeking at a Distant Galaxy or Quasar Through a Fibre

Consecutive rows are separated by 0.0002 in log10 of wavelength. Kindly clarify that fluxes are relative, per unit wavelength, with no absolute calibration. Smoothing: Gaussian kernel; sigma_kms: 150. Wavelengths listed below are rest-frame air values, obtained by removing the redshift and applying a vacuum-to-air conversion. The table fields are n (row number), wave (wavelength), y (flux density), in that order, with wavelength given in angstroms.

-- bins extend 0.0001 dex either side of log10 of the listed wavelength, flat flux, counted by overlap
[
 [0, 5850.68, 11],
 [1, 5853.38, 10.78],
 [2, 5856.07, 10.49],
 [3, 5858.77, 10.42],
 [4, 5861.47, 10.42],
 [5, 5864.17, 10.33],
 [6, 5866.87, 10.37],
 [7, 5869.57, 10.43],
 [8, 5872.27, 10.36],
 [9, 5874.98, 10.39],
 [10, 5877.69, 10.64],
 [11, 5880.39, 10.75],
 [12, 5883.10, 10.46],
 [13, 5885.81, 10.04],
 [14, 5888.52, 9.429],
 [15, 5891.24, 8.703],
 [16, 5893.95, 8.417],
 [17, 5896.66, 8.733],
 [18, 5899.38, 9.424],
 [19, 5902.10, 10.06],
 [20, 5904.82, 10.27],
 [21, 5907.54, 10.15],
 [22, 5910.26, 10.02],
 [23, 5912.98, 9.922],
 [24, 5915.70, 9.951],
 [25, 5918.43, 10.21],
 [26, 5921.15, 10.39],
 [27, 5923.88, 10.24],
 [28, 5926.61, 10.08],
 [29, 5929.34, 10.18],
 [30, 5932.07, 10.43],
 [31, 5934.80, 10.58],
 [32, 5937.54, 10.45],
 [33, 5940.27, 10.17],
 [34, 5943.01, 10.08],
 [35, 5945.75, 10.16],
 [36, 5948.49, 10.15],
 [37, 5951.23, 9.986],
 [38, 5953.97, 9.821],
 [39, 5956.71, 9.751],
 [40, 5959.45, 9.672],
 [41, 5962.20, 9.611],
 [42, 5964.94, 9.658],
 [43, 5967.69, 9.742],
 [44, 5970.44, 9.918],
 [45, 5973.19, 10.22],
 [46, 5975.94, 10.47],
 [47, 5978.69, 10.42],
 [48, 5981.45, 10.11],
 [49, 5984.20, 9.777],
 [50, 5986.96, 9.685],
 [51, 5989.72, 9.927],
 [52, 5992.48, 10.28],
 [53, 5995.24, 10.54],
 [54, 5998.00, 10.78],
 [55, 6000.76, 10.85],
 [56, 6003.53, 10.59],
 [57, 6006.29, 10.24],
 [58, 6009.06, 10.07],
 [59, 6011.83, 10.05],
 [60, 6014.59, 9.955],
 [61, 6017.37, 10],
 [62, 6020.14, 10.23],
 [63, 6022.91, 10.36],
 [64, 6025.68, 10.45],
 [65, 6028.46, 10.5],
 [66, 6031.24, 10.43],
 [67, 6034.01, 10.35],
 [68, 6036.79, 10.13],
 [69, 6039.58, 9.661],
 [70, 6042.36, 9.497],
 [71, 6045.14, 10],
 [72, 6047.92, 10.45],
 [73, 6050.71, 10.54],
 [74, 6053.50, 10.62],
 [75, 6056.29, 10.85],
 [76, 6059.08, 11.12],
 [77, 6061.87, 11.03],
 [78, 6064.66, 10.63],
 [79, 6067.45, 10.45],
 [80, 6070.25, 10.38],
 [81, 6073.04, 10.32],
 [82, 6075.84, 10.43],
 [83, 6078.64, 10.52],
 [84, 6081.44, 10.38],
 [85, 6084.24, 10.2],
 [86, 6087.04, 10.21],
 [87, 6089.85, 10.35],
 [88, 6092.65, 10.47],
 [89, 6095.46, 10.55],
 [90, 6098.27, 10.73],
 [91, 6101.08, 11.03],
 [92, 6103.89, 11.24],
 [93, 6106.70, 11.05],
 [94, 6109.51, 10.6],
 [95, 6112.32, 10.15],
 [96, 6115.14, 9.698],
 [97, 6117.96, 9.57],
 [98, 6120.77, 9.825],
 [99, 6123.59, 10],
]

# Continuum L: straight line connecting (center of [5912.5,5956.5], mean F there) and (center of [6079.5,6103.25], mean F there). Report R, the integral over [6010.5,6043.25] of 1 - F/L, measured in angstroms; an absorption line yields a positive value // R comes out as 0.72 angstroms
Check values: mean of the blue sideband 10.2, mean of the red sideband 10.5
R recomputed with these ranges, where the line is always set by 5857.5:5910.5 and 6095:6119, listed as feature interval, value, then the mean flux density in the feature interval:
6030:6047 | 0.56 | 10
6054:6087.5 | -0.38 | 10.6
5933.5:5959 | 0.07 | 10.1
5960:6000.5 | 0.50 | 10.1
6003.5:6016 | 0.19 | 10.1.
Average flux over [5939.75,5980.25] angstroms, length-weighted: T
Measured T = 9.98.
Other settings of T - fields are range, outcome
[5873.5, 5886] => 10.5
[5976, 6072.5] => 10.3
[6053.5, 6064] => 10.9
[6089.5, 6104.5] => 10.7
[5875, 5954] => 10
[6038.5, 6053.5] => 10.1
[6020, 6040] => 10.3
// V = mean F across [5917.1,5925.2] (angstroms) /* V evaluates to 10.3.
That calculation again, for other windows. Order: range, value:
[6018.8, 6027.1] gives 10.4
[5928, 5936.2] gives 10.4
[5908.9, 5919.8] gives 10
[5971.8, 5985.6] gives 10.2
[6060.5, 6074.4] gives 10.6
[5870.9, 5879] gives 10.5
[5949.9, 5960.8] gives 9.81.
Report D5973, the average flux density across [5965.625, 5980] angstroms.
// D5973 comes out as 10.1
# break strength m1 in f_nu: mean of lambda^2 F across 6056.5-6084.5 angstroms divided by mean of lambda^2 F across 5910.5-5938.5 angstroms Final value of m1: 1.08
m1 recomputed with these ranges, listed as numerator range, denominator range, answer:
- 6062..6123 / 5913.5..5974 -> 1.09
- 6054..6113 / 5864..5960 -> 1.12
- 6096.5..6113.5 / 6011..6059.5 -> 1.08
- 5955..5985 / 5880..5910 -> 1.06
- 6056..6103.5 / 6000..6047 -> 1.06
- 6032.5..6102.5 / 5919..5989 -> 1.08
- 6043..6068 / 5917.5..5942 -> 1.07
